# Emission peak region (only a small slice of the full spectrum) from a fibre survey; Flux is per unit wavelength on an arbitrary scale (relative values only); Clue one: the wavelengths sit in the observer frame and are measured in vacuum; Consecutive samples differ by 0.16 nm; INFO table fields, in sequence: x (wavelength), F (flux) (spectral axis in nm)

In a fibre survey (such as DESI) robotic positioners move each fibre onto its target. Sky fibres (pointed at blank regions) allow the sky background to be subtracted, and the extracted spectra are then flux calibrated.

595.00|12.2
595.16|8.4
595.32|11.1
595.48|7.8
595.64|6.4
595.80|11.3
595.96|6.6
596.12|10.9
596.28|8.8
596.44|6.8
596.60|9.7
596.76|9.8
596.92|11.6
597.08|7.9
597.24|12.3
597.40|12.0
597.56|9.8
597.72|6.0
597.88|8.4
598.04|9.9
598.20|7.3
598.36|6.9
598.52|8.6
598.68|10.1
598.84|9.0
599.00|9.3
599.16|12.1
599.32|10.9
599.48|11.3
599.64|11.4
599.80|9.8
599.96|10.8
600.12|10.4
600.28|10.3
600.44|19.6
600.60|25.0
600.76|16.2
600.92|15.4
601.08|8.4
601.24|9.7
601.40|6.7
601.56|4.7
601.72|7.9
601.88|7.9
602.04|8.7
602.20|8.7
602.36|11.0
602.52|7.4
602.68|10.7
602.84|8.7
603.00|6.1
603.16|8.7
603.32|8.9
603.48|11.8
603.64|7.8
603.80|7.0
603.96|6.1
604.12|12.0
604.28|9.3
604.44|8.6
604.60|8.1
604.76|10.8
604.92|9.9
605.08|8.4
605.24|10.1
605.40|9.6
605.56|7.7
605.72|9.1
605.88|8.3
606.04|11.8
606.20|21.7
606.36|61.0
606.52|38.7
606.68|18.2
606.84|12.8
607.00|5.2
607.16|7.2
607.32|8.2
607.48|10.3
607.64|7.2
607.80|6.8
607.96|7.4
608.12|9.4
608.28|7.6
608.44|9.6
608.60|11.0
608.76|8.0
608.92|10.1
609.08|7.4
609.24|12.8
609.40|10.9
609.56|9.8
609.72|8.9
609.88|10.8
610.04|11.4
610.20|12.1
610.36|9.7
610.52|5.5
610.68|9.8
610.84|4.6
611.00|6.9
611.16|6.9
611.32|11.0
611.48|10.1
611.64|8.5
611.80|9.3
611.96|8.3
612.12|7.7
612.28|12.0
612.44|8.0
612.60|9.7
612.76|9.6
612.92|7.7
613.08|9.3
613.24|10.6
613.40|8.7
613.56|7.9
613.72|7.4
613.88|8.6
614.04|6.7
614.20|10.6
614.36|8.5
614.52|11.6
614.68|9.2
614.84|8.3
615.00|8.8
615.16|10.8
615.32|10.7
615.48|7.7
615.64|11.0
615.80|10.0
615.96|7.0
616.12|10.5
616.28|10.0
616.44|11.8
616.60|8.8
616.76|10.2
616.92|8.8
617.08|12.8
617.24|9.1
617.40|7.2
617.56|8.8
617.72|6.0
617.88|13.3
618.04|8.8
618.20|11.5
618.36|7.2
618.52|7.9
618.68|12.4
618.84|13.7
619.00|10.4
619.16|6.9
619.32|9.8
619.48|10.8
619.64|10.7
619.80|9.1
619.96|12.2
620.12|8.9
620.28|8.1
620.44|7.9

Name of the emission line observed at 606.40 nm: [O III] 5007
